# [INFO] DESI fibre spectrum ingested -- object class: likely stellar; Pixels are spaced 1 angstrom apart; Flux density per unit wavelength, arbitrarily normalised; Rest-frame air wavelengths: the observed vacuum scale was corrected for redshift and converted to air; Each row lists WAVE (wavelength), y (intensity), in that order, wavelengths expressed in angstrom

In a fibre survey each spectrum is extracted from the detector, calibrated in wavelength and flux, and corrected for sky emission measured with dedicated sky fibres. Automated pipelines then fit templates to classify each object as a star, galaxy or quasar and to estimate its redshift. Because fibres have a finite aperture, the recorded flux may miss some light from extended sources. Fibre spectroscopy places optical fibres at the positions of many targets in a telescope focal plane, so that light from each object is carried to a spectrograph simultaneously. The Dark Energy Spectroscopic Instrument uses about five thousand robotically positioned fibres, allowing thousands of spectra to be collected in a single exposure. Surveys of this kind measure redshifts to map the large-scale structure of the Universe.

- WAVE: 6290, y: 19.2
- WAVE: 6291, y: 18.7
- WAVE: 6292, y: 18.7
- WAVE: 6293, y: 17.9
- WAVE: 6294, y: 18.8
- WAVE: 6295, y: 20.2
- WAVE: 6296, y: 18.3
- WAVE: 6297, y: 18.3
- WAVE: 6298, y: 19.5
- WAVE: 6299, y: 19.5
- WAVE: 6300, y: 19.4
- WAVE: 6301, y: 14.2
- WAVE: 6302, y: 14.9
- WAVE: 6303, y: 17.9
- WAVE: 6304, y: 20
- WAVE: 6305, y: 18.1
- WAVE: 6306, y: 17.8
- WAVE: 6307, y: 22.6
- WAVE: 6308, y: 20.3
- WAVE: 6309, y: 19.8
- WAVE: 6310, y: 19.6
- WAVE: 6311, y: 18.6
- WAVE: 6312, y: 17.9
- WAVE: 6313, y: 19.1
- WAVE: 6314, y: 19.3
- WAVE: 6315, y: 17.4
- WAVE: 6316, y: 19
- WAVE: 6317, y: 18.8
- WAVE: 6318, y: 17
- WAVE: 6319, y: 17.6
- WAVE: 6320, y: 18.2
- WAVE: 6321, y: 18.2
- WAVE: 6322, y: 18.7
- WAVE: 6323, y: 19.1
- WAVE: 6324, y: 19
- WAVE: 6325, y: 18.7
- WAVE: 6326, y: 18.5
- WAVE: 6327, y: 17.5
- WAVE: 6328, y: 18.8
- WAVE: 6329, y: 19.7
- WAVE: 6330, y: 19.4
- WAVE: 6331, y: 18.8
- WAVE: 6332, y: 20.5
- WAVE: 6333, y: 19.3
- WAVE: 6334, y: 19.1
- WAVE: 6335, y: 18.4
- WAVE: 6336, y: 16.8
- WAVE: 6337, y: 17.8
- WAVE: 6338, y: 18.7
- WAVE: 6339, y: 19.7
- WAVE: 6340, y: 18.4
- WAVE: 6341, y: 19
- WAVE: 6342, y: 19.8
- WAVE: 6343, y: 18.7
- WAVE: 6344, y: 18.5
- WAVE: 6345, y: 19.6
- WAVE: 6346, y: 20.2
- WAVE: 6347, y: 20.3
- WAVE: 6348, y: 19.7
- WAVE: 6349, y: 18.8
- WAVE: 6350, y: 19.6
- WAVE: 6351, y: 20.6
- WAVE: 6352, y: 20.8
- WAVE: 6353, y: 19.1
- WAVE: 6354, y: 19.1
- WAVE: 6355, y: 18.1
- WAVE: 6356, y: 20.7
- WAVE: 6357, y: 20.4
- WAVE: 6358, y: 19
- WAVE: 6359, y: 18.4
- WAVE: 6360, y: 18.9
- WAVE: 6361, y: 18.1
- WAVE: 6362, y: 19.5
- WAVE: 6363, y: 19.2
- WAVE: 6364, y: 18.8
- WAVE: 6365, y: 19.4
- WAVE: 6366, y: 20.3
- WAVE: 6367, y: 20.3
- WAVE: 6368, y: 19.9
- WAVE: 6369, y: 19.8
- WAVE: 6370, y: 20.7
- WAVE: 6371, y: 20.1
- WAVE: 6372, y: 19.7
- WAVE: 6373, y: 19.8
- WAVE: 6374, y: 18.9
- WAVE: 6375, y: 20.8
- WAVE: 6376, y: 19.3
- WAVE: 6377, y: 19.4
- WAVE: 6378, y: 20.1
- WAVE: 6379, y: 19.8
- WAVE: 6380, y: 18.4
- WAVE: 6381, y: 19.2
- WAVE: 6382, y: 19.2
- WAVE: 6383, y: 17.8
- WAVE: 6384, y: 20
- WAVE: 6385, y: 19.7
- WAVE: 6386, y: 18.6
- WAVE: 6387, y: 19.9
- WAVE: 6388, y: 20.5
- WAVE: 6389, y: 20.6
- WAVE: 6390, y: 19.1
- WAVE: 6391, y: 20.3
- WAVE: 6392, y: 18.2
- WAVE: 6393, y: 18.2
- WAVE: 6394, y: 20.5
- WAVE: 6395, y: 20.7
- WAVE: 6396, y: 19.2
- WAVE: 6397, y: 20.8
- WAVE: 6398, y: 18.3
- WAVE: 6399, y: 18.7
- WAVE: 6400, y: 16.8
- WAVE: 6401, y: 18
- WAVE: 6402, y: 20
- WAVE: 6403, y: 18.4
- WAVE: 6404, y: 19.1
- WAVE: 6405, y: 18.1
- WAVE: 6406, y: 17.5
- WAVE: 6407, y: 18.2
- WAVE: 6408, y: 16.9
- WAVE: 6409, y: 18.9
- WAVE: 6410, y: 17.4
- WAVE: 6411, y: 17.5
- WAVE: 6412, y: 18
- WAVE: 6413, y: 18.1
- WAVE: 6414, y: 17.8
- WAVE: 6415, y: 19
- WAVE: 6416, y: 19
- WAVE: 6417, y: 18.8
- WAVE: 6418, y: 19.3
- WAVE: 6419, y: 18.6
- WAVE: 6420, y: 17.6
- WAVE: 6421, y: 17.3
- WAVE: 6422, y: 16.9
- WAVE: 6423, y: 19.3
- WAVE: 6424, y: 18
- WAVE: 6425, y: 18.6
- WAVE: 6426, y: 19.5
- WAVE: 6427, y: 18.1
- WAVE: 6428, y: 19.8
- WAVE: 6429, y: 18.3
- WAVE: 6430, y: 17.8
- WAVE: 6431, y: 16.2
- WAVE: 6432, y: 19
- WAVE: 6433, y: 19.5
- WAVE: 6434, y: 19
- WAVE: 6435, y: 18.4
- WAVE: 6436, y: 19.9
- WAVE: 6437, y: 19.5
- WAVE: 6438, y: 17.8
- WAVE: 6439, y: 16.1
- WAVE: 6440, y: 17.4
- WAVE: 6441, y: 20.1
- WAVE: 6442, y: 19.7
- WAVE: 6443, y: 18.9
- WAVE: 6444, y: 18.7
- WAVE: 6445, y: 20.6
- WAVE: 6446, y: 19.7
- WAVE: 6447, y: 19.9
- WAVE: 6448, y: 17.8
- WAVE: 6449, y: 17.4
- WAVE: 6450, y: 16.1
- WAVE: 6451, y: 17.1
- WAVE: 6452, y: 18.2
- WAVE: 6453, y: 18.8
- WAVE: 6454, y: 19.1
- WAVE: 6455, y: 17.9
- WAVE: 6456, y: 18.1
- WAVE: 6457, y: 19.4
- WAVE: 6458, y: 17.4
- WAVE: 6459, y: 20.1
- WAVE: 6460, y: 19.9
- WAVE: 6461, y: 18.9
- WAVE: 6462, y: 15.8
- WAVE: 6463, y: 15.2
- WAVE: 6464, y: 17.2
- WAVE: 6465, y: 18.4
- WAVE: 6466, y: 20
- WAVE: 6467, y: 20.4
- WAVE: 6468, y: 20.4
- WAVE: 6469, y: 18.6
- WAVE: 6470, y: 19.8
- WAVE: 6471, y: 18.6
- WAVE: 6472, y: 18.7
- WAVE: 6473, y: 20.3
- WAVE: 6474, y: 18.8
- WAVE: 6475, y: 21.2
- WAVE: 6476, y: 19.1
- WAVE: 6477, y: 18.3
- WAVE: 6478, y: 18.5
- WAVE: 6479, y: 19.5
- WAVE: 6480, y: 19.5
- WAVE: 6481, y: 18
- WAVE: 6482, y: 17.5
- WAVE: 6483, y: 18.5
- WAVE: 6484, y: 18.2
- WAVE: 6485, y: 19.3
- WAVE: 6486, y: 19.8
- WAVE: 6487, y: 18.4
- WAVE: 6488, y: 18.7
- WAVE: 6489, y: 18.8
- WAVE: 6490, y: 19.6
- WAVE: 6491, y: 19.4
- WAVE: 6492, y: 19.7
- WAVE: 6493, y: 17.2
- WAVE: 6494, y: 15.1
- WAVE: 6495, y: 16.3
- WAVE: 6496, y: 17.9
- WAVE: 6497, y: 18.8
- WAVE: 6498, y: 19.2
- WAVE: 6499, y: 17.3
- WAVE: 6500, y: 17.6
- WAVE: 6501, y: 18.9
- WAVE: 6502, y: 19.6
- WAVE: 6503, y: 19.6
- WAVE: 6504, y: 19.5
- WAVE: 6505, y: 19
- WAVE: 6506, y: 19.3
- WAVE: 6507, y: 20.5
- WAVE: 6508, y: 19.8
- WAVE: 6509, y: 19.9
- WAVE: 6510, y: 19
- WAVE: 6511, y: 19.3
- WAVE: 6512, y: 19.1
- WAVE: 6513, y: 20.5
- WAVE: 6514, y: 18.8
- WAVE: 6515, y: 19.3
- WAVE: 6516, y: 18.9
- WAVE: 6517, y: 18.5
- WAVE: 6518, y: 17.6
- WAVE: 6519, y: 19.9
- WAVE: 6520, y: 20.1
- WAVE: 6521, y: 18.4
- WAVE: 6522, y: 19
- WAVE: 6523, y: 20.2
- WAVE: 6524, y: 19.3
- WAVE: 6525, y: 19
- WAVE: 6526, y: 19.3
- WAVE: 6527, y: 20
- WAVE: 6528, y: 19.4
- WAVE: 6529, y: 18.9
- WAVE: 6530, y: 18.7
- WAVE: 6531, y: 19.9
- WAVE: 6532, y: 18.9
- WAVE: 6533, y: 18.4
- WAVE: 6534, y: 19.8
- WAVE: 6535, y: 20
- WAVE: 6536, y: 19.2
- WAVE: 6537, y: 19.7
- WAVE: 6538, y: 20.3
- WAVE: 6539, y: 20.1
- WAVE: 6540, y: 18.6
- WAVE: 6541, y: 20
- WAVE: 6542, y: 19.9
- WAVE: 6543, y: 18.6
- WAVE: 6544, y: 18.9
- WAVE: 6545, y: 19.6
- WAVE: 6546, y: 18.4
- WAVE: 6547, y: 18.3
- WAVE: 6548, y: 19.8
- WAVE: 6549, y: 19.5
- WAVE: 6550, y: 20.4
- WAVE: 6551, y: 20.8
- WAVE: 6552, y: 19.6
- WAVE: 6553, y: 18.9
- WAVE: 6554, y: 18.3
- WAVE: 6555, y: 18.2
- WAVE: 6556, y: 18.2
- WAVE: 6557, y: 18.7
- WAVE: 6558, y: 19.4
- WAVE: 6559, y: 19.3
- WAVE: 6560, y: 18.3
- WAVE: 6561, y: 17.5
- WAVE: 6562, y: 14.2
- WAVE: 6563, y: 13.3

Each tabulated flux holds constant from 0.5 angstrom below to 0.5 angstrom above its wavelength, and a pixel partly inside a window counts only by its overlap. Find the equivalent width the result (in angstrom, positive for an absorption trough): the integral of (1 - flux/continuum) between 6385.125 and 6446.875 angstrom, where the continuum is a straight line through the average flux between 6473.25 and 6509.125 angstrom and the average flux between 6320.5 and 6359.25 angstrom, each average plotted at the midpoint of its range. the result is 0.8 angstrom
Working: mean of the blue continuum 19.1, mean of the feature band 18.7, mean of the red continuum 18.8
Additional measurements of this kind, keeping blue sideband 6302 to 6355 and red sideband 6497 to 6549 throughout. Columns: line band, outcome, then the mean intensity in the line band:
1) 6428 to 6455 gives 0.9 angstrom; 18.5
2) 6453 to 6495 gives 1.1 angstrom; 18.7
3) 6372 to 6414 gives 0.1 angstrom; 19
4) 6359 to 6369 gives -0.2 angstrom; 19.4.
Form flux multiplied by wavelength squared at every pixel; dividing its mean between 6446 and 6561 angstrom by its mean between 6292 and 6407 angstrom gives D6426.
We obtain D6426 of 1.0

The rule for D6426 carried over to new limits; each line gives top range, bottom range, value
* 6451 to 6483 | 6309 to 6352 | 1.03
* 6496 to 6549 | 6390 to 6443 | 1.07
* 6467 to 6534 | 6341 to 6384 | 1.02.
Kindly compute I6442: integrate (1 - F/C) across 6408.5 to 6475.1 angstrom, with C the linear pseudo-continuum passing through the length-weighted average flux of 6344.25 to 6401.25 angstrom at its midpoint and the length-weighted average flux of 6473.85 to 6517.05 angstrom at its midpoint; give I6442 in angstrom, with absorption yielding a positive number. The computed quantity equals 2.0 angstrom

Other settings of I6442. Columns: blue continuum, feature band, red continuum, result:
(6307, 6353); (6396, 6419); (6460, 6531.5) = 0.7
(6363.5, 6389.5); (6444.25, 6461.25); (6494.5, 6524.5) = 0.6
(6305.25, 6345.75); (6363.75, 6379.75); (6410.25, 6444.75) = -1.0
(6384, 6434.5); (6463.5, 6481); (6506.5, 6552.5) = -0.1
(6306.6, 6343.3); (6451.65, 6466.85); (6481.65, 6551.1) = 0.5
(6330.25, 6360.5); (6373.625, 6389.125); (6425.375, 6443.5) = -0.4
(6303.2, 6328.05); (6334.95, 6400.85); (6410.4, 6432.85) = -2.9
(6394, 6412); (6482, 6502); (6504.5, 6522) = 0.8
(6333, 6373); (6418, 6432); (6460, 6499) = 0.5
